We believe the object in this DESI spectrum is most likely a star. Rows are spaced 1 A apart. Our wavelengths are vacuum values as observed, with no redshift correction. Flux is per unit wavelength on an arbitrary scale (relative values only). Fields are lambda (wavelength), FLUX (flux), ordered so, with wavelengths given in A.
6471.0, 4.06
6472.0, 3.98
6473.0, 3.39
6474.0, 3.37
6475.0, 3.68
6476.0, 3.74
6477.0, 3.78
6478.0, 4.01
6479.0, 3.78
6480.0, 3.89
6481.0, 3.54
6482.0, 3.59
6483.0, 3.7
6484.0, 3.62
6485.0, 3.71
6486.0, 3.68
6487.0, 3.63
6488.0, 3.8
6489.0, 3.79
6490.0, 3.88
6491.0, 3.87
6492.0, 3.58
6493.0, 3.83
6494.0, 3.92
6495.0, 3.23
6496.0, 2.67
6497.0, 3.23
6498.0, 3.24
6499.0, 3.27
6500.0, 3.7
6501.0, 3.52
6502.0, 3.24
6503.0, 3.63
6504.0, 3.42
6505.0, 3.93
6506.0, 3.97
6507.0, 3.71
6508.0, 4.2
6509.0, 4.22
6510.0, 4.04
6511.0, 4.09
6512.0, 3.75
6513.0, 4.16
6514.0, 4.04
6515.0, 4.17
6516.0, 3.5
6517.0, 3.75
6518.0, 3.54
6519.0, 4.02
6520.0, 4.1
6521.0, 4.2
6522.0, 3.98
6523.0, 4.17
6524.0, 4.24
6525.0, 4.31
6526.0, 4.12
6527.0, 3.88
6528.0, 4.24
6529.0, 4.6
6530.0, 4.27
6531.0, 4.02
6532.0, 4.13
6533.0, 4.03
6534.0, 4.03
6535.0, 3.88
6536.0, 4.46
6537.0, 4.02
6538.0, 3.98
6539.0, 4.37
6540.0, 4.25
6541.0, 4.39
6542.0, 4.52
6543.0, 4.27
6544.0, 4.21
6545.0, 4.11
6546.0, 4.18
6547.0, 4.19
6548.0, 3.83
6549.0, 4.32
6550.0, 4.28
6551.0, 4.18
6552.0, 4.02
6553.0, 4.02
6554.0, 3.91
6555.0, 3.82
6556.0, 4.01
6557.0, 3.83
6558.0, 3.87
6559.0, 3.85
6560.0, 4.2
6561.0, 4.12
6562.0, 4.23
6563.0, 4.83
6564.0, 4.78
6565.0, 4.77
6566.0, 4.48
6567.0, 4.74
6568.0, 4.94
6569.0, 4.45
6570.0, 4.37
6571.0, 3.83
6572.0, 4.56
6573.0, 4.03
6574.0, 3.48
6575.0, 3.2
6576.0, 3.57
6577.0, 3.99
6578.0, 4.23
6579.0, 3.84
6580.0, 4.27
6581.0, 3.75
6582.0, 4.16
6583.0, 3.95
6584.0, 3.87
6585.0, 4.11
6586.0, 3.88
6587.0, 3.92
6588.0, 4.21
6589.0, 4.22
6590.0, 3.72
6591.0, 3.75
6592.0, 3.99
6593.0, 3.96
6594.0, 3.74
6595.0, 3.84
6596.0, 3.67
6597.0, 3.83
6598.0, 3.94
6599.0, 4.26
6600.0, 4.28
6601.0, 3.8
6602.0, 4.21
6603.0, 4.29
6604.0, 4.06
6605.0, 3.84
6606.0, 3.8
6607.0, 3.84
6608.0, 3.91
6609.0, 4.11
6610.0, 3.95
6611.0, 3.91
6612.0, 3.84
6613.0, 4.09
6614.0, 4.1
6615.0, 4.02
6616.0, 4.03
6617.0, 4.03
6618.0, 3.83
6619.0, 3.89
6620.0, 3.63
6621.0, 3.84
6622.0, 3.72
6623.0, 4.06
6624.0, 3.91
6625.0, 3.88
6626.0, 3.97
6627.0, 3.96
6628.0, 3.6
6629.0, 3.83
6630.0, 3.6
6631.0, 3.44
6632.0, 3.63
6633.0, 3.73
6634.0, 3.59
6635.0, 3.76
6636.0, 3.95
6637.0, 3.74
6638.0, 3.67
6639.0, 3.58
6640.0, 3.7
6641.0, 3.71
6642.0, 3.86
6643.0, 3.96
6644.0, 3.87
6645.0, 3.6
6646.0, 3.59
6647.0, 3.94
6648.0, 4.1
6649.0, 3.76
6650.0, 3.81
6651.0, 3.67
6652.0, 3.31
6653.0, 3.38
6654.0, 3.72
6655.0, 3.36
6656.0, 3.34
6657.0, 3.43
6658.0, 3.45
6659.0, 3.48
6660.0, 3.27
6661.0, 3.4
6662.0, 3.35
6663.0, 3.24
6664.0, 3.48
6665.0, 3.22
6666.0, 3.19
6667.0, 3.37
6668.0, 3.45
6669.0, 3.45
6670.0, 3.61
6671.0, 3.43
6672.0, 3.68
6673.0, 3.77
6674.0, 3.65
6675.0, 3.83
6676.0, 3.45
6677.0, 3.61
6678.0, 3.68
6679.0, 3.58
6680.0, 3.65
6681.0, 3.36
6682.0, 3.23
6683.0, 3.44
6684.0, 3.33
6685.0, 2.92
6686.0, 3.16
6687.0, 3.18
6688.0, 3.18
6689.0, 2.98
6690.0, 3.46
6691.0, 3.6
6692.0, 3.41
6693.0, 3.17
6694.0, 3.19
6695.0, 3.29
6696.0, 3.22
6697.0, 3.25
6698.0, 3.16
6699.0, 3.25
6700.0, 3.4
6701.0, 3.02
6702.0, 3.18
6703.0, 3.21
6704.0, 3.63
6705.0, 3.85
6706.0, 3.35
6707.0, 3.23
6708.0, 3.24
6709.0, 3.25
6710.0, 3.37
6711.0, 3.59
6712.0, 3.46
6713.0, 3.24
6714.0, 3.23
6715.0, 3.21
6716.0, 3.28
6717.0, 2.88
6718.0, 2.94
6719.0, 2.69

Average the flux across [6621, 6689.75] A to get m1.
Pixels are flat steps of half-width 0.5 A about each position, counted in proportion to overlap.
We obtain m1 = 3.57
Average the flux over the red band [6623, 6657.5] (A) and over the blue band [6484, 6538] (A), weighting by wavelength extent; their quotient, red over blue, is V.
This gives 0.96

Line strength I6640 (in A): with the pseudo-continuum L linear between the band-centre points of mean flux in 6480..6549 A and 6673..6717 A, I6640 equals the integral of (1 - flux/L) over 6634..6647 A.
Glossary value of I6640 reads -0.9 A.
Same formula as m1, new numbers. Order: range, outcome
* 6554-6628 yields 4.02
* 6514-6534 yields 4.07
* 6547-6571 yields 4.24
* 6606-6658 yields 3.78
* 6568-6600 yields 3.97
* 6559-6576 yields 4.28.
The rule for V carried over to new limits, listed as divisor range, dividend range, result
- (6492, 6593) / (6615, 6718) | 0.88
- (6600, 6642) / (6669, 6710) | 0.88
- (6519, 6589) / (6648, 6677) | 0.84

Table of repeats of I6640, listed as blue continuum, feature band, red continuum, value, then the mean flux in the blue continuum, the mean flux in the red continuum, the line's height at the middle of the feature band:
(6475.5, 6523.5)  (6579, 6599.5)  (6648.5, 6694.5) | -2.1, 3.75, 3.43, 3.58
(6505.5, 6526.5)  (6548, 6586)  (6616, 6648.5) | -2.0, 4.01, 3.79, 3.92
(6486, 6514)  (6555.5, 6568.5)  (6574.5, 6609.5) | -1.7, 3.69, 3.94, 3.86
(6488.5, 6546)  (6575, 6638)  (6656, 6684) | -4.2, 3.93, 3.47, 3.66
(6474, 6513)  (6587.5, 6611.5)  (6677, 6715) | -3.2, 3.69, 3.32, 3.5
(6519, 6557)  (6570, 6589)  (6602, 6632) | 0.3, 4.14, 3.9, 4.01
